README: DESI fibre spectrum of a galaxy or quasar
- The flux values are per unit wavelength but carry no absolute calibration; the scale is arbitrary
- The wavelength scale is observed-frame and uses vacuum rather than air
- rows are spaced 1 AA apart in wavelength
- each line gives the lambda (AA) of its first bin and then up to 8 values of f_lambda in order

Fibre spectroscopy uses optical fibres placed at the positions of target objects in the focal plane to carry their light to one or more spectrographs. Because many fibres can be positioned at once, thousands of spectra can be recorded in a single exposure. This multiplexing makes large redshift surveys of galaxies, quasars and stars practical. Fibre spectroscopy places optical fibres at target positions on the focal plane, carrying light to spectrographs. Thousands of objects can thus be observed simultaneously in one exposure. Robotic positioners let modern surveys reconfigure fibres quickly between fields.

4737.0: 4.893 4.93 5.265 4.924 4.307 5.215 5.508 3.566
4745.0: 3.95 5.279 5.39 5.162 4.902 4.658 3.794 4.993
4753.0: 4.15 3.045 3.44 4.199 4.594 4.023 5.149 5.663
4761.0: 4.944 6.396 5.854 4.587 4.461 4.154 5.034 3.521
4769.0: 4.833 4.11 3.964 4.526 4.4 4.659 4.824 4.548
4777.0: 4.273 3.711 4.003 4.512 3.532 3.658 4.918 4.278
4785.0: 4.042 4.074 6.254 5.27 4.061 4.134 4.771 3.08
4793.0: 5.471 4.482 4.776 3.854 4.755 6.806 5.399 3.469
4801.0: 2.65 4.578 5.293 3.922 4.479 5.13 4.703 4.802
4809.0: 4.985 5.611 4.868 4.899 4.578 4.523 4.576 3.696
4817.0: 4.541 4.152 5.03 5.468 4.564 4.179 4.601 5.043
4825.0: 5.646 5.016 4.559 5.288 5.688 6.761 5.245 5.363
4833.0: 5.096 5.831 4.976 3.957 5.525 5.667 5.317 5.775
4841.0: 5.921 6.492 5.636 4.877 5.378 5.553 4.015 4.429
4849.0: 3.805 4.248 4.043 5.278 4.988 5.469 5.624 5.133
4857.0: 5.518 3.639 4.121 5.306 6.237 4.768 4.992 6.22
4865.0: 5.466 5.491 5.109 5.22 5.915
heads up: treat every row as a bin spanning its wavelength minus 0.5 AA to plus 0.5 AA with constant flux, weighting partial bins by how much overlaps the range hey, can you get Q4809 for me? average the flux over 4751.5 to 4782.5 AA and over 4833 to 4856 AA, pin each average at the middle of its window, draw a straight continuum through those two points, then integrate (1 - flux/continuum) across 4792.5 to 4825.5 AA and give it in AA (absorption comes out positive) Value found 0.7 AA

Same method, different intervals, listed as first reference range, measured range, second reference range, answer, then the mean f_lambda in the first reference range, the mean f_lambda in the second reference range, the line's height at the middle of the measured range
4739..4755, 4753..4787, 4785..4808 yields 1.1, 4.57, 4.6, 4.59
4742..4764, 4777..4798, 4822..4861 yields 1.9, 4.71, 5.13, 4.87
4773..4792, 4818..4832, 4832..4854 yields -0.7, 4.38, 5.1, 4.89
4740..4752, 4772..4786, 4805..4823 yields 1.4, 4.72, 4.71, 4.72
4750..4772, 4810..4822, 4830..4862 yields 0.7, 4.52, 5.13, 4.92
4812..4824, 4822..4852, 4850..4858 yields -2.2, 4.57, 5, 4.8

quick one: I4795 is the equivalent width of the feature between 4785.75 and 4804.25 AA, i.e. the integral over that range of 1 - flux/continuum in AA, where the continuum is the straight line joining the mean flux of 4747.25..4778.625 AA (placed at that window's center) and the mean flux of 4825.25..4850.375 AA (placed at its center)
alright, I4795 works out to 0.9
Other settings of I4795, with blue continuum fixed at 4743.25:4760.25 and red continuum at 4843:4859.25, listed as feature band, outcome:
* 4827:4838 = -1.4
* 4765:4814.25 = 0.8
